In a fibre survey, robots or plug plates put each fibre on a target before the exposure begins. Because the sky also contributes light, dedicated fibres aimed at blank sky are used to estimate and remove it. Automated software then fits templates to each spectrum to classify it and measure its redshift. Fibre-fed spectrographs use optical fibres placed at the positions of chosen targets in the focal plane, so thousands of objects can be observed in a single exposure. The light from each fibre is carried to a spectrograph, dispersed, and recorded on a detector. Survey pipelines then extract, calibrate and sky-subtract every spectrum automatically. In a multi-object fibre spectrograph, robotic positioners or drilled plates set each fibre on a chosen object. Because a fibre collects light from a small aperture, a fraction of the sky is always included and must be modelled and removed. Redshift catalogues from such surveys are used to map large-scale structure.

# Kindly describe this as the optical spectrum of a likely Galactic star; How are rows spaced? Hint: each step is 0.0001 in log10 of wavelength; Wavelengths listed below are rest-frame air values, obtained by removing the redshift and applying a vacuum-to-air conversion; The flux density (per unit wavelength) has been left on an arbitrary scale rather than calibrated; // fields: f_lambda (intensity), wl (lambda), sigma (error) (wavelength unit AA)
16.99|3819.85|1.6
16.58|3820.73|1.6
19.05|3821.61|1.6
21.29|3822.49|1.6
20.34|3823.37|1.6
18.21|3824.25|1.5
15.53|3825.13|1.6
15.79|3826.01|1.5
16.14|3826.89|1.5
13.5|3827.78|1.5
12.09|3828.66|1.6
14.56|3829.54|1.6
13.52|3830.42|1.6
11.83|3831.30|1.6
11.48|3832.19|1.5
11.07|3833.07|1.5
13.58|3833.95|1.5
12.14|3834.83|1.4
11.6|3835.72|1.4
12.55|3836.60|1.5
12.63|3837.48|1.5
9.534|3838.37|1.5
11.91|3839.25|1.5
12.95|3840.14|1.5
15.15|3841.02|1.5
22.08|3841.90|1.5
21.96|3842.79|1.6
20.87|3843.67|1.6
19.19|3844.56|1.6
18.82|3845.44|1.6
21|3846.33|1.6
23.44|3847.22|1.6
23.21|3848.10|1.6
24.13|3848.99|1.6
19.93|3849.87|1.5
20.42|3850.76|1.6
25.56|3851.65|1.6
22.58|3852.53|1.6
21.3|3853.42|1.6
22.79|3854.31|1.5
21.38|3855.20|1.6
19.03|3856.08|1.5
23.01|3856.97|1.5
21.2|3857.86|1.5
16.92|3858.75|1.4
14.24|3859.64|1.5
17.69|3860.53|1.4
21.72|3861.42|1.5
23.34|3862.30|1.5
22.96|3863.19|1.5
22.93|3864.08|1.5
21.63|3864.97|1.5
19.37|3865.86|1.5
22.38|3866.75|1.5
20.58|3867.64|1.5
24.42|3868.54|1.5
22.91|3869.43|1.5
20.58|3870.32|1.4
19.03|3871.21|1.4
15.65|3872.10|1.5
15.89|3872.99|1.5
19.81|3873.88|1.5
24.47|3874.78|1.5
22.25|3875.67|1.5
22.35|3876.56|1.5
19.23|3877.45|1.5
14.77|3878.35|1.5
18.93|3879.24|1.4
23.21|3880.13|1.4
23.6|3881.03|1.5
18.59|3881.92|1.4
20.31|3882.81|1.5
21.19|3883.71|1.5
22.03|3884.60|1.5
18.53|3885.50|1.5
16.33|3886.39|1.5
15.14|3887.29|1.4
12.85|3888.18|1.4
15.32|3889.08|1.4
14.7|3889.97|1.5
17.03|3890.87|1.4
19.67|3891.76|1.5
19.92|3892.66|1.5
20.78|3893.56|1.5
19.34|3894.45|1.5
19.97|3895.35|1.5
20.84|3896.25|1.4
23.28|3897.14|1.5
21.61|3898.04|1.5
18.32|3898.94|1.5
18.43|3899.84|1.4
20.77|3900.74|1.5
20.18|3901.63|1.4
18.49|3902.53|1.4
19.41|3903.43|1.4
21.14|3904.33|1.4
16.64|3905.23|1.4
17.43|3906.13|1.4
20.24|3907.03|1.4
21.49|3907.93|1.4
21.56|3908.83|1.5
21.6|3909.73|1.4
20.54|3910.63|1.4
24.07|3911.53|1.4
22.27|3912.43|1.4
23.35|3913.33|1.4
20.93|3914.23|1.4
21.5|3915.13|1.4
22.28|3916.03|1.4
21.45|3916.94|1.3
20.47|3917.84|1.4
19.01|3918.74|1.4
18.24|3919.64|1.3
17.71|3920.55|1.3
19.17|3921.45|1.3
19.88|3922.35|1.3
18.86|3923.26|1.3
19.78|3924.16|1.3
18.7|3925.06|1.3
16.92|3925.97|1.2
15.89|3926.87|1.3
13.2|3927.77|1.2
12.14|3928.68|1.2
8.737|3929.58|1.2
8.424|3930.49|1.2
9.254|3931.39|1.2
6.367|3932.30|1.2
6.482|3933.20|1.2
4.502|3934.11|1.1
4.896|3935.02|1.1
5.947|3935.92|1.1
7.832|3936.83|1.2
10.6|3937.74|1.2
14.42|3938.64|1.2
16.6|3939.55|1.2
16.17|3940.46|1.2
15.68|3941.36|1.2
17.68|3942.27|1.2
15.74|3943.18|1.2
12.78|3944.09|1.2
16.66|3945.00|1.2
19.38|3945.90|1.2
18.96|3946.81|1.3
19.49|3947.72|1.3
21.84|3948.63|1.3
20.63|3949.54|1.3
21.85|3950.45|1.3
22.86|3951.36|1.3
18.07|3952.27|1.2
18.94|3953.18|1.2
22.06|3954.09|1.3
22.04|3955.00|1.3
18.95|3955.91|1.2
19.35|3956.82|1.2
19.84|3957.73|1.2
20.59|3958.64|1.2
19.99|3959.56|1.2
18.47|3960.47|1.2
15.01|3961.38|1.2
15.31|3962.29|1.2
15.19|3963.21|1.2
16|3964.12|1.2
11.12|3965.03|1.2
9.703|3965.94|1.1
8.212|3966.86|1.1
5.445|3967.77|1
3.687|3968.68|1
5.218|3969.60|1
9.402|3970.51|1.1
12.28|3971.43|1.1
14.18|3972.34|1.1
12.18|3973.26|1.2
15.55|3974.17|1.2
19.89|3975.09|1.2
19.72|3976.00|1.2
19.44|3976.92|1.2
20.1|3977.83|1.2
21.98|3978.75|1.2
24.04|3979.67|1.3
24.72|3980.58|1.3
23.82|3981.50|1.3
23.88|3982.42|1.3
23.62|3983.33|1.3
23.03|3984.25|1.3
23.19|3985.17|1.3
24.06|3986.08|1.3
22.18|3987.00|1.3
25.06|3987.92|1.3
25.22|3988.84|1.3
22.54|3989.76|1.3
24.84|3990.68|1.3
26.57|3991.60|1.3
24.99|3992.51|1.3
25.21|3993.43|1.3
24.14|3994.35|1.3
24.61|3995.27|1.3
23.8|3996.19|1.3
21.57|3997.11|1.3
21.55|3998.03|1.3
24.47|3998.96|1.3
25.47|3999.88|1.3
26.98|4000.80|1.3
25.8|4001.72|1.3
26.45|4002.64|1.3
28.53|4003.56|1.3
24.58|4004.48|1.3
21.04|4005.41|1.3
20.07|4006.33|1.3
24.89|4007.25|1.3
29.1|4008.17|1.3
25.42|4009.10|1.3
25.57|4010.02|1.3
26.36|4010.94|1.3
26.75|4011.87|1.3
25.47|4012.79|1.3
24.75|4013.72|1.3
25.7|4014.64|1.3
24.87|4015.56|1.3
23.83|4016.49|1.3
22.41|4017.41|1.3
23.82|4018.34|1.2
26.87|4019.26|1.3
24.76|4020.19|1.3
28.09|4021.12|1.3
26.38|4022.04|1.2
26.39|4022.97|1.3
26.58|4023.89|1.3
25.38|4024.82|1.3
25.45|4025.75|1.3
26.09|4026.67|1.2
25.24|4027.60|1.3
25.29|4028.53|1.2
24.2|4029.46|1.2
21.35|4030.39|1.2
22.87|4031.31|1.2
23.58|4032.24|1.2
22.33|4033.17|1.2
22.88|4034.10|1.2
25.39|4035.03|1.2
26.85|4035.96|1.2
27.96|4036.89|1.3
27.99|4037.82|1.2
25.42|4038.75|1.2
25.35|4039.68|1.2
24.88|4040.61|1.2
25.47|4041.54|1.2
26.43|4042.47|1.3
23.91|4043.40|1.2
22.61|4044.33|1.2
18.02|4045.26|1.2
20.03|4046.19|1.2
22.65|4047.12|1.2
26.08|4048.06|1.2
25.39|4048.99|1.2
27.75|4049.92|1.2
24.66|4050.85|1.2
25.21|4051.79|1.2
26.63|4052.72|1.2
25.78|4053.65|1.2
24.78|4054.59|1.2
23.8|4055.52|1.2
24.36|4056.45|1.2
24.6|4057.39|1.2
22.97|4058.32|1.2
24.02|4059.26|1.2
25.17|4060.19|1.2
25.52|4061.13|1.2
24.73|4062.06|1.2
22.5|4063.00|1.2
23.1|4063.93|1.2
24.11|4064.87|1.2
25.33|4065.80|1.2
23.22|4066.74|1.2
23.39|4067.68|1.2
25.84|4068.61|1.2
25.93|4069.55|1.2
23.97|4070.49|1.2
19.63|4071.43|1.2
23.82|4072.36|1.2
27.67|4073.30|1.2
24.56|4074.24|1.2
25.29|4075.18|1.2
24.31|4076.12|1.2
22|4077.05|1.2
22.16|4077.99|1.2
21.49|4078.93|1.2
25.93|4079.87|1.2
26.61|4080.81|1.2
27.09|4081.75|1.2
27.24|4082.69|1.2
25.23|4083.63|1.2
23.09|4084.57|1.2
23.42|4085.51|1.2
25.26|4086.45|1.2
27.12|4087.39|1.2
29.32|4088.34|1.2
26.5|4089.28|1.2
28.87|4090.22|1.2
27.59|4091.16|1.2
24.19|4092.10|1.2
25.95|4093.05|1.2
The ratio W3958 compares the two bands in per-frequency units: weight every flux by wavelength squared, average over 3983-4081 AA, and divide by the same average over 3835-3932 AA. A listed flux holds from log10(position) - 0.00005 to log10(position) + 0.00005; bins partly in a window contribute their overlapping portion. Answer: 1.38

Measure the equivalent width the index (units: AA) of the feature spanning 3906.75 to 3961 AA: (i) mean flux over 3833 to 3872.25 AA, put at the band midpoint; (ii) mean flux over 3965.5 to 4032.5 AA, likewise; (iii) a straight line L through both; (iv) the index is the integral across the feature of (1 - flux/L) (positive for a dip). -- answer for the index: 9.7 AA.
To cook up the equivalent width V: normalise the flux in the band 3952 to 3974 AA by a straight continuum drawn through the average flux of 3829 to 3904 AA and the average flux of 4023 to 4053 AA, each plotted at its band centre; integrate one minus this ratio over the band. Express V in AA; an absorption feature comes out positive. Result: 7.5 AA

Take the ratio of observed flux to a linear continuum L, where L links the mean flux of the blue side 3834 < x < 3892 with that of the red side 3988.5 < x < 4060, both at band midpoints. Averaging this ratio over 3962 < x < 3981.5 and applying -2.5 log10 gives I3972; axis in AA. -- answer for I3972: 0.49 mag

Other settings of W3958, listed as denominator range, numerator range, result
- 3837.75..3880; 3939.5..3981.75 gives 0.89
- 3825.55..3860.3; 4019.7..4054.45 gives 1.58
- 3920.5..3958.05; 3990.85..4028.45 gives 1.67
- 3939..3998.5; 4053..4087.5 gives 1.36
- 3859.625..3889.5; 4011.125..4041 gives 1.37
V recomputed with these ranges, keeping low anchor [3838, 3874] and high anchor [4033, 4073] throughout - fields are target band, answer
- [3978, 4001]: -0.92 AA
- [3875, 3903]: 2.03 AA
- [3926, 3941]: 7.91 AA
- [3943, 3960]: 2.06 AA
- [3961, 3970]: 4.81 AA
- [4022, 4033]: -0.41 AA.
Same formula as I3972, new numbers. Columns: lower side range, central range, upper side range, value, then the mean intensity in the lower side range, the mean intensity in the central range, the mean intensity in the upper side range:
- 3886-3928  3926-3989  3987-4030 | 0.35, 19.3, 16.1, 25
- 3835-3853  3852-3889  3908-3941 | -0.15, 18.4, 20.1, 15.9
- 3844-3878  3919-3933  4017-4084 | 0.44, 21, 14.8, 24.6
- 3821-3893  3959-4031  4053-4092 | 0.04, 18.5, 21.8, 24.8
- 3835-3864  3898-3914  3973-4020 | 0.03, 19.2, 20.4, 23.8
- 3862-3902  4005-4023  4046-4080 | -0.09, 19.9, 25.1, 24.3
